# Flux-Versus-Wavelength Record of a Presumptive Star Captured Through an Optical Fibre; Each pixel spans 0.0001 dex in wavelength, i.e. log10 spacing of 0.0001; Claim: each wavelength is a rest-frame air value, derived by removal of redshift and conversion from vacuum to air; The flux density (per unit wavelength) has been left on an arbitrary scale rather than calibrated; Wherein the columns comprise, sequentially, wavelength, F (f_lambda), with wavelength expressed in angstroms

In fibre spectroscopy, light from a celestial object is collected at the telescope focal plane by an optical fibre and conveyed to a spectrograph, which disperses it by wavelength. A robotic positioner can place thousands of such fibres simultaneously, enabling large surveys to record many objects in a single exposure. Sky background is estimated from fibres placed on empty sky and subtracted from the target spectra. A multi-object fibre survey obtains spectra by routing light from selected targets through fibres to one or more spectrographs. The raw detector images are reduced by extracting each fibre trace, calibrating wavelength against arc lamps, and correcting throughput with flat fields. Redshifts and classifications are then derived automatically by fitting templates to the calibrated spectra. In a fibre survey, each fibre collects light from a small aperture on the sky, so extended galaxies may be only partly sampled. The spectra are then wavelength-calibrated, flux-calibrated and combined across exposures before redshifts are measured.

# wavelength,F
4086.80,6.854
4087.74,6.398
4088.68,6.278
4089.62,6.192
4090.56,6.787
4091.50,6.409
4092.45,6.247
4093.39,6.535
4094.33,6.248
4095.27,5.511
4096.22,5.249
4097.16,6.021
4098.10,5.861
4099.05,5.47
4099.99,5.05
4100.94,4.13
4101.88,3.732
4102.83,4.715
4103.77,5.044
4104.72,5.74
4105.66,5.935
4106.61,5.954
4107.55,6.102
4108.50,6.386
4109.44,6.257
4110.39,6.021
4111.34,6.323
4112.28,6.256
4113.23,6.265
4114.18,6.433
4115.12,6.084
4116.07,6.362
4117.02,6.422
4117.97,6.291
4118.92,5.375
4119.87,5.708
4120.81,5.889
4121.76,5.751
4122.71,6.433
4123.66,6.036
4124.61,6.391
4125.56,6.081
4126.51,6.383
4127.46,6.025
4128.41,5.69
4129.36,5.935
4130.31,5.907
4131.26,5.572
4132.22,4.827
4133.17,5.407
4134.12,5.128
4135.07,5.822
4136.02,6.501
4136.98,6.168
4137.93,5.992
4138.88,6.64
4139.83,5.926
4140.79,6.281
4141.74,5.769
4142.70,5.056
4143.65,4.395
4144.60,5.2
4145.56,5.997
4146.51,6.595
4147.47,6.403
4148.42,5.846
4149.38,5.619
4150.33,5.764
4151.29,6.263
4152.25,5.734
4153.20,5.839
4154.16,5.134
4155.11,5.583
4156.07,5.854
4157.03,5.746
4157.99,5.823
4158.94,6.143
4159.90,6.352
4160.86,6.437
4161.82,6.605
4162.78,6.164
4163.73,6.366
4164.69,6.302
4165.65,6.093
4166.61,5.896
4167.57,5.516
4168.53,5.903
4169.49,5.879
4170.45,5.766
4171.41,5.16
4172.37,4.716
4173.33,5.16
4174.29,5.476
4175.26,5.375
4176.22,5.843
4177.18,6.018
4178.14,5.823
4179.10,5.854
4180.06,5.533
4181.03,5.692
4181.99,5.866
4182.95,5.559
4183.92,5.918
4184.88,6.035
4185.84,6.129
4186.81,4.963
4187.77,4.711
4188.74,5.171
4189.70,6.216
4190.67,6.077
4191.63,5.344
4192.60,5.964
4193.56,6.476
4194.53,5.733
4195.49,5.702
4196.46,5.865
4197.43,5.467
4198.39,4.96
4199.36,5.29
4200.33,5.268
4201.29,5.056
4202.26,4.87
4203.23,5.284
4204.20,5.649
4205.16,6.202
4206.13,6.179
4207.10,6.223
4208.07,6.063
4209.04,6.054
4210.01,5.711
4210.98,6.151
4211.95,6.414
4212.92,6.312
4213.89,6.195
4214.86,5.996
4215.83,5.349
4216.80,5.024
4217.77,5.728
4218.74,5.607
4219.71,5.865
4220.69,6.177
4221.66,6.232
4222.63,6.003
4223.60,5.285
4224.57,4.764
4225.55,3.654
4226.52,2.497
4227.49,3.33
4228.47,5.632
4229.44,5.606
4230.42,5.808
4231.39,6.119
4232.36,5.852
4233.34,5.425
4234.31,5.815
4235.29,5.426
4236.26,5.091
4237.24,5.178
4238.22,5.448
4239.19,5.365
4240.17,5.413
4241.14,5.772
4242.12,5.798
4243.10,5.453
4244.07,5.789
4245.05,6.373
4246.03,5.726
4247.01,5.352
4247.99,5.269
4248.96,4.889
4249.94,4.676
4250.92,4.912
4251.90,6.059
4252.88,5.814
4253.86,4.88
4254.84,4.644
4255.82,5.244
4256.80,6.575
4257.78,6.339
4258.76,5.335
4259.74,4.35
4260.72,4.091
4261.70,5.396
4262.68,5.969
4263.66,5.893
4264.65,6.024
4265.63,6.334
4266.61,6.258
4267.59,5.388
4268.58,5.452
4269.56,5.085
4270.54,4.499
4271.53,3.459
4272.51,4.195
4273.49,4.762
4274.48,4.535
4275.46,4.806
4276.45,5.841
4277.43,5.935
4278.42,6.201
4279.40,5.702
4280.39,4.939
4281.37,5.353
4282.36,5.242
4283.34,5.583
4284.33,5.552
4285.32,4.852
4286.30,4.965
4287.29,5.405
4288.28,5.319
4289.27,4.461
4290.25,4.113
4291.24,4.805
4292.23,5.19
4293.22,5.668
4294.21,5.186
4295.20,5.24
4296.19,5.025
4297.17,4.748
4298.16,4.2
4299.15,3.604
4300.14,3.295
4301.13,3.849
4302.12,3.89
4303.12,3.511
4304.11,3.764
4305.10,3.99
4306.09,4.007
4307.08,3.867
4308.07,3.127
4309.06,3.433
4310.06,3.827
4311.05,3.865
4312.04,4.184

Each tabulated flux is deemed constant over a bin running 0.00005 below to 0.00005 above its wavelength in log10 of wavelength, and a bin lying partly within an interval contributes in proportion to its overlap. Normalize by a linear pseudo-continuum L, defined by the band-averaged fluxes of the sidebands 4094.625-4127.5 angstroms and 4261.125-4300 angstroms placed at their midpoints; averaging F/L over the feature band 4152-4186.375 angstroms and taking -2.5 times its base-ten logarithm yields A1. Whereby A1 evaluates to -0.043 mag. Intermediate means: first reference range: 5.82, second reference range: 5.14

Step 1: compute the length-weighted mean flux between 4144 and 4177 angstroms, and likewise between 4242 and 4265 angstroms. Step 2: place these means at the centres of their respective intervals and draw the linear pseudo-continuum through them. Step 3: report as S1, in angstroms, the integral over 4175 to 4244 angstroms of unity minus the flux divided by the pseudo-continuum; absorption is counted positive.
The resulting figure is 0.62 angstroms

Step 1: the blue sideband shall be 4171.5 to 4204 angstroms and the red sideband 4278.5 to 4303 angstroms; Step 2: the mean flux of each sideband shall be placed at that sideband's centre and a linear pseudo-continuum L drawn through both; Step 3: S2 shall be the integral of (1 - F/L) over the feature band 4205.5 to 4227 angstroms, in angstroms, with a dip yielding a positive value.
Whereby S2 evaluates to -1.0 angstroms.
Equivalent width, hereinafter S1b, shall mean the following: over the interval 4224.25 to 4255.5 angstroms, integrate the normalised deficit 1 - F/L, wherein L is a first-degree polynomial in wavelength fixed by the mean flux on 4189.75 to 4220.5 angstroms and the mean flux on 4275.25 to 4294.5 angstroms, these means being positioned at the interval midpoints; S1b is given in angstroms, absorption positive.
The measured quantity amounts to 1.6 angstroms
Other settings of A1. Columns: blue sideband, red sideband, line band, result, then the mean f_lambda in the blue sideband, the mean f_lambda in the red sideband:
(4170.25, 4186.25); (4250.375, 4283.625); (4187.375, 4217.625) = -0.031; 5.64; 5.32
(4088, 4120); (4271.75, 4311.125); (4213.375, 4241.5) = -0.063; 5.87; 4.65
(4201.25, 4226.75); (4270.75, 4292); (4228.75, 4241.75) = -0.026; 5.61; 5.04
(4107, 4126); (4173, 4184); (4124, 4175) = 0.011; 6.14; 5.67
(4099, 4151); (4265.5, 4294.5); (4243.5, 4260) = -0.034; 5.81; 5.15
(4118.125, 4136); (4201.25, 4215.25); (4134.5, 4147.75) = -0.010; 5.83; 5.91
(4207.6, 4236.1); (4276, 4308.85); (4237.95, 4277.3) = -0.047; 5.52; 4.73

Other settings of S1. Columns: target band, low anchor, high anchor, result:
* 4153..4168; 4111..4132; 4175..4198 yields -0.36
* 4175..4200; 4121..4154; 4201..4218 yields 0.64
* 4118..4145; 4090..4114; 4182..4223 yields -0.17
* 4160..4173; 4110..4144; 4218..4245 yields -0.43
